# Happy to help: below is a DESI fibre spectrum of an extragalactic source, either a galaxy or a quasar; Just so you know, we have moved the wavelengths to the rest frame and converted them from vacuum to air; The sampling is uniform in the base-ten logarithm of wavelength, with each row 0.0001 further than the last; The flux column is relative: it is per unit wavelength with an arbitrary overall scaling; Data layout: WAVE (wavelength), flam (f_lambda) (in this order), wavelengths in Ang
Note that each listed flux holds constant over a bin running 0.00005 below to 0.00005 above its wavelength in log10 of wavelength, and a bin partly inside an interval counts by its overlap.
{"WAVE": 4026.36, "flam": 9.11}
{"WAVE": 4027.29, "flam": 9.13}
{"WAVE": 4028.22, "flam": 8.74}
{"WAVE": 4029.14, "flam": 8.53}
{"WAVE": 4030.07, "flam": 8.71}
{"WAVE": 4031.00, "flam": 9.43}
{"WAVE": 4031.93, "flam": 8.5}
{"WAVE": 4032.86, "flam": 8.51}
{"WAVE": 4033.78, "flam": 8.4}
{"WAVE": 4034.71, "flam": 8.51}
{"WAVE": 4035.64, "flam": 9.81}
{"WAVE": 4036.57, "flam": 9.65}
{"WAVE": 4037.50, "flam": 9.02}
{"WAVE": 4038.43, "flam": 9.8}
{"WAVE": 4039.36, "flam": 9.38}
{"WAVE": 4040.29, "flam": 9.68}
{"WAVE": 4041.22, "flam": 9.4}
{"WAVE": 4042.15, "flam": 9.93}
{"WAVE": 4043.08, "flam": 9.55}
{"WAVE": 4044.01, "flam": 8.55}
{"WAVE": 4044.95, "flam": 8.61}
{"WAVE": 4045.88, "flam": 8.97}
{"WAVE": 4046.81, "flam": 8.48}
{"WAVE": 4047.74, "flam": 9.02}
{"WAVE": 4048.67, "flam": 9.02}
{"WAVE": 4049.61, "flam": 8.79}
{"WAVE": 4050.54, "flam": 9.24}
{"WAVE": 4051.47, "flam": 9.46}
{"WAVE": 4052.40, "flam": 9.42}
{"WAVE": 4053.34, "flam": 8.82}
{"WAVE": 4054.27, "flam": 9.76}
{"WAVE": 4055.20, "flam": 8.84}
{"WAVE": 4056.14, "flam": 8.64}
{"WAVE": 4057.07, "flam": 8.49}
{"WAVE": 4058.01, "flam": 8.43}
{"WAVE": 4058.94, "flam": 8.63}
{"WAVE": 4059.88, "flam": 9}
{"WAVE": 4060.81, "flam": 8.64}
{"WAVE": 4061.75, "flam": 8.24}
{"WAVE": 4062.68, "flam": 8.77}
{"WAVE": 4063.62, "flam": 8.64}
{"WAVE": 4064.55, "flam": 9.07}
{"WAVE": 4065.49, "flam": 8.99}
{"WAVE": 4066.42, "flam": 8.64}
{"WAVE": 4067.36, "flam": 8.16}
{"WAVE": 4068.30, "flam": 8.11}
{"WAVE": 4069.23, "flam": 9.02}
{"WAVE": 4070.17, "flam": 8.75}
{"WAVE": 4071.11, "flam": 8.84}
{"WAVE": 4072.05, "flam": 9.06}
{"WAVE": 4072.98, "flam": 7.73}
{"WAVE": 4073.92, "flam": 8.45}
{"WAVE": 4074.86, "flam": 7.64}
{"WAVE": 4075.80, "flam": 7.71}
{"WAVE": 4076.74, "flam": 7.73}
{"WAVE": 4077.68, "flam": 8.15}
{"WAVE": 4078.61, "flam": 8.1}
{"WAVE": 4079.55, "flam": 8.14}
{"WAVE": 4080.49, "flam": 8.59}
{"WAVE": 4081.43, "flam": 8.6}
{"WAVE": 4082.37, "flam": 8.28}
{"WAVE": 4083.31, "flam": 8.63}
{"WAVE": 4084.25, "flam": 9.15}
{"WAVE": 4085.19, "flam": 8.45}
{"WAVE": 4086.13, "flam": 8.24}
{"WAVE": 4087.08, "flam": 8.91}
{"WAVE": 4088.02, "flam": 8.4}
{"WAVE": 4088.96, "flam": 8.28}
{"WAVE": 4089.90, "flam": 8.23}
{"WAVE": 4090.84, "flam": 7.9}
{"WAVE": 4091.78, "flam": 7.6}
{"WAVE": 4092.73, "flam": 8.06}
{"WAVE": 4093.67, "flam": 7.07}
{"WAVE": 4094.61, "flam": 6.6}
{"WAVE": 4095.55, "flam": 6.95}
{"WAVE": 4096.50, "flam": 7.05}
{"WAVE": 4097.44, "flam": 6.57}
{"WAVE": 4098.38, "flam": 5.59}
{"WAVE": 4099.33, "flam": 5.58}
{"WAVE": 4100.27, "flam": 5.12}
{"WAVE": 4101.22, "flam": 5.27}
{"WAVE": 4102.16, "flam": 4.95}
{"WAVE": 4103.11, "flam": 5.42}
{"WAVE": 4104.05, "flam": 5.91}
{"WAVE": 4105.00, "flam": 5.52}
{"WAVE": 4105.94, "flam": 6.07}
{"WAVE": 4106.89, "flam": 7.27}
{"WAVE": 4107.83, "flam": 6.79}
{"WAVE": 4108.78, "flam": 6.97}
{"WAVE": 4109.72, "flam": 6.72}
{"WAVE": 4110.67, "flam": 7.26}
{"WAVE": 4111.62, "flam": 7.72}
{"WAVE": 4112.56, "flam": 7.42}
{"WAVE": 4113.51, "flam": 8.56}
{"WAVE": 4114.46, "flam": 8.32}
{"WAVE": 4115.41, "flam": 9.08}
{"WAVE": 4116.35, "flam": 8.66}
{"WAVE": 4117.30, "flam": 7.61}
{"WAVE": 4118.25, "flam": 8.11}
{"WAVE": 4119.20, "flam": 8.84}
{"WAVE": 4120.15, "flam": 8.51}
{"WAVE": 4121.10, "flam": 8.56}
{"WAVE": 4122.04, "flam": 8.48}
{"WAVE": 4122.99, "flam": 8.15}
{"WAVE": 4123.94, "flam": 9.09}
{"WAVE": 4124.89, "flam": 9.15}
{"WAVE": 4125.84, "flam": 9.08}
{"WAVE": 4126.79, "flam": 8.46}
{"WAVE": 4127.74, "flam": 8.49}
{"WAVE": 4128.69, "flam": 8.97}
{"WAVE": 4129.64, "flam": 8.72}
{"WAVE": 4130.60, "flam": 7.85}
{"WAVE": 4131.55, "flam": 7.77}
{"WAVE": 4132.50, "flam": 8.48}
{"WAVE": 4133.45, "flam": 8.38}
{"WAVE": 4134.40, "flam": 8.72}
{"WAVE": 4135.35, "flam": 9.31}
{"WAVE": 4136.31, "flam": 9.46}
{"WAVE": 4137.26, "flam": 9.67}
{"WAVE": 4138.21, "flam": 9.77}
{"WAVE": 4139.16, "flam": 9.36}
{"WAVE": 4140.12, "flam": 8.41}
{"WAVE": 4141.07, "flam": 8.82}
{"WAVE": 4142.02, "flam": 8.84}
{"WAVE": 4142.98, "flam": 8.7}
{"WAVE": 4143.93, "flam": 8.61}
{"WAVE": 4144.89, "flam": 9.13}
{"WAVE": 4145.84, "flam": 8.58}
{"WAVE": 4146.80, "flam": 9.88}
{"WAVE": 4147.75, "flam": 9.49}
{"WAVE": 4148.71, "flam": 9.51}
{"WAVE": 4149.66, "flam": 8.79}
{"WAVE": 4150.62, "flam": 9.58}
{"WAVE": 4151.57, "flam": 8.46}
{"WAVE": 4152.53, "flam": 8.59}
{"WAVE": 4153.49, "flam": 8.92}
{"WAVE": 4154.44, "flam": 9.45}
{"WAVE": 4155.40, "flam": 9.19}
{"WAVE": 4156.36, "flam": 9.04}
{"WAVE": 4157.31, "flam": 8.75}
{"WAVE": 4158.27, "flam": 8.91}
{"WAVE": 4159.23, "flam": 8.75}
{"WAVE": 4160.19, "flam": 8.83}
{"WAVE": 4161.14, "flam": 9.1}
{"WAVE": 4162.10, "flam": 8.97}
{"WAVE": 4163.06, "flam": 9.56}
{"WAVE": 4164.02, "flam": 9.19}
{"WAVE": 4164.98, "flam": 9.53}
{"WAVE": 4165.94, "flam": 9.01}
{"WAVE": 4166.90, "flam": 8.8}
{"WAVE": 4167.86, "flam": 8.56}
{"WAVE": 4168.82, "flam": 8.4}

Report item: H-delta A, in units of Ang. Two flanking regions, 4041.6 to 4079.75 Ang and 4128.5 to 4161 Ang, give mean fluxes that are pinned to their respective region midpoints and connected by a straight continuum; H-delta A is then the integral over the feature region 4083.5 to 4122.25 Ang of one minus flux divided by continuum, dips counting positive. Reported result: 6.38 Ang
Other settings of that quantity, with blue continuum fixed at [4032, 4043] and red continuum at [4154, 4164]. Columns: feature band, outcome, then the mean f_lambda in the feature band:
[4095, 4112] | 5.4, 6.26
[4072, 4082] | 1.2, 8.14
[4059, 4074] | 0.9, 8.64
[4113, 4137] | 1.4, 8.6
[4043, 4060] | 0.6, 8.91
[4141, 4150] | 0.0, 9.05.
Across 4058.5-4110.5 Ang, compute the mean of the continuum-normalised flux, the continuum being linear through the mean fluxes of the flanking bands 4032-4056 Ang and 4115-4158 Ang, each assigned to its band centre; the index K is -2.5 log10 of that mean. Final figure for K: 0.172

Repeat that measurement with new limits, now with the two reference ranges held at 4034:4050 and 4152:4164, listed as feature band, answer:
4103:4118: 0.24 mag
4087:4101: 0.27 mag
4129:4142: 0.03 mag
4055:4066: 0.05 mag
